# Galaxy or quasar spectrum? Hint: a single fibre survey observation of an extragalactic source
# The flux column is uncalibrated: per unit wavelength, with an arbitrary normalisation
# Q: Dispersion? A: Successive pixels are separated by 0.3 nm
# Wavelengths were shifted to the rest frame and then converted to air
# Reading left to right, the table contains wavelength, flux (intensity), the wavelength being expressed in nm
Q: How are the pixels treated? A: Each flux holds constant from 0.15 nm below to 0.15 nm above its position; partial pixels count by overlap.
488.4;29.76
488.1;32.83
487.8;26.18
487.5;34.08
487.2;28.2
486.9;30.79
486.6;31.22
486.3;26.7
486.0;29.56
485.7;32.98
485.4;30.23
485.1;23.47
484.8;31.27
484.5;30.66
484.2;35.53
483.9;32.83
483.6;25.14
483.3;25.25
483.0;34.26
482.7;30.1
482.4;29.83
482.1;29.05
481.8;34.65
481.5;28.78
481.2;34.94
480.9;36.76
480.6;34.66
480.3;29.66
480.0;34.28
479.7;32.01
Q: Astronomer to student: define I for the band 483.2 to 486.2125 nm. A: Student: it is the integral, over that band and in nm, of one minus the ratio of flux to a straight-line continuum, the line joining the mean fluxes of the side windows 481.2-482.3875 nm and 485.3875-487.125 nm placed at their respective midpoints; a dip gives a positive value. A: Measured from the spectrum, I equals 0.08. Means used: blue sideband 31.2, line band 29.7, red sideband 30.2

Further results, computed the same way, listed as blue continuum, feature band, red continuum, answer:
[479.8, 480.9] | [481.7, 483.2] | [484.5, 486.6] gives 0.02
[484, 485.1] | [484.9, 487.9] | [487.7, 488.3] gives 0.10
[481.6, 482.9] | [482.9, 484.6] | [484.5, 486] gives -0.01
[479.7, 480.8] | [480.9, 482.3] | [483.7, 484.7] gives 0.02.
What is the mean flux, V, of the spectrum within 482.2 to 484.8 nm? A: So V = 30.5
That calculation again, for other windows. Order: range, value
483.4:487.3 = 29.9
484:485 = 32.1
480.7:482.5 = 32.5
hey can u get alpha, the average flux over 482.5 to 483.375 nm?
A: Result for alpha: 30.3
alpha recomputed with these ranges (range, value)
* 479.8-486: 31.2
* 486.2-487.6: 30.2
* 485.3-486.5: 29.9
